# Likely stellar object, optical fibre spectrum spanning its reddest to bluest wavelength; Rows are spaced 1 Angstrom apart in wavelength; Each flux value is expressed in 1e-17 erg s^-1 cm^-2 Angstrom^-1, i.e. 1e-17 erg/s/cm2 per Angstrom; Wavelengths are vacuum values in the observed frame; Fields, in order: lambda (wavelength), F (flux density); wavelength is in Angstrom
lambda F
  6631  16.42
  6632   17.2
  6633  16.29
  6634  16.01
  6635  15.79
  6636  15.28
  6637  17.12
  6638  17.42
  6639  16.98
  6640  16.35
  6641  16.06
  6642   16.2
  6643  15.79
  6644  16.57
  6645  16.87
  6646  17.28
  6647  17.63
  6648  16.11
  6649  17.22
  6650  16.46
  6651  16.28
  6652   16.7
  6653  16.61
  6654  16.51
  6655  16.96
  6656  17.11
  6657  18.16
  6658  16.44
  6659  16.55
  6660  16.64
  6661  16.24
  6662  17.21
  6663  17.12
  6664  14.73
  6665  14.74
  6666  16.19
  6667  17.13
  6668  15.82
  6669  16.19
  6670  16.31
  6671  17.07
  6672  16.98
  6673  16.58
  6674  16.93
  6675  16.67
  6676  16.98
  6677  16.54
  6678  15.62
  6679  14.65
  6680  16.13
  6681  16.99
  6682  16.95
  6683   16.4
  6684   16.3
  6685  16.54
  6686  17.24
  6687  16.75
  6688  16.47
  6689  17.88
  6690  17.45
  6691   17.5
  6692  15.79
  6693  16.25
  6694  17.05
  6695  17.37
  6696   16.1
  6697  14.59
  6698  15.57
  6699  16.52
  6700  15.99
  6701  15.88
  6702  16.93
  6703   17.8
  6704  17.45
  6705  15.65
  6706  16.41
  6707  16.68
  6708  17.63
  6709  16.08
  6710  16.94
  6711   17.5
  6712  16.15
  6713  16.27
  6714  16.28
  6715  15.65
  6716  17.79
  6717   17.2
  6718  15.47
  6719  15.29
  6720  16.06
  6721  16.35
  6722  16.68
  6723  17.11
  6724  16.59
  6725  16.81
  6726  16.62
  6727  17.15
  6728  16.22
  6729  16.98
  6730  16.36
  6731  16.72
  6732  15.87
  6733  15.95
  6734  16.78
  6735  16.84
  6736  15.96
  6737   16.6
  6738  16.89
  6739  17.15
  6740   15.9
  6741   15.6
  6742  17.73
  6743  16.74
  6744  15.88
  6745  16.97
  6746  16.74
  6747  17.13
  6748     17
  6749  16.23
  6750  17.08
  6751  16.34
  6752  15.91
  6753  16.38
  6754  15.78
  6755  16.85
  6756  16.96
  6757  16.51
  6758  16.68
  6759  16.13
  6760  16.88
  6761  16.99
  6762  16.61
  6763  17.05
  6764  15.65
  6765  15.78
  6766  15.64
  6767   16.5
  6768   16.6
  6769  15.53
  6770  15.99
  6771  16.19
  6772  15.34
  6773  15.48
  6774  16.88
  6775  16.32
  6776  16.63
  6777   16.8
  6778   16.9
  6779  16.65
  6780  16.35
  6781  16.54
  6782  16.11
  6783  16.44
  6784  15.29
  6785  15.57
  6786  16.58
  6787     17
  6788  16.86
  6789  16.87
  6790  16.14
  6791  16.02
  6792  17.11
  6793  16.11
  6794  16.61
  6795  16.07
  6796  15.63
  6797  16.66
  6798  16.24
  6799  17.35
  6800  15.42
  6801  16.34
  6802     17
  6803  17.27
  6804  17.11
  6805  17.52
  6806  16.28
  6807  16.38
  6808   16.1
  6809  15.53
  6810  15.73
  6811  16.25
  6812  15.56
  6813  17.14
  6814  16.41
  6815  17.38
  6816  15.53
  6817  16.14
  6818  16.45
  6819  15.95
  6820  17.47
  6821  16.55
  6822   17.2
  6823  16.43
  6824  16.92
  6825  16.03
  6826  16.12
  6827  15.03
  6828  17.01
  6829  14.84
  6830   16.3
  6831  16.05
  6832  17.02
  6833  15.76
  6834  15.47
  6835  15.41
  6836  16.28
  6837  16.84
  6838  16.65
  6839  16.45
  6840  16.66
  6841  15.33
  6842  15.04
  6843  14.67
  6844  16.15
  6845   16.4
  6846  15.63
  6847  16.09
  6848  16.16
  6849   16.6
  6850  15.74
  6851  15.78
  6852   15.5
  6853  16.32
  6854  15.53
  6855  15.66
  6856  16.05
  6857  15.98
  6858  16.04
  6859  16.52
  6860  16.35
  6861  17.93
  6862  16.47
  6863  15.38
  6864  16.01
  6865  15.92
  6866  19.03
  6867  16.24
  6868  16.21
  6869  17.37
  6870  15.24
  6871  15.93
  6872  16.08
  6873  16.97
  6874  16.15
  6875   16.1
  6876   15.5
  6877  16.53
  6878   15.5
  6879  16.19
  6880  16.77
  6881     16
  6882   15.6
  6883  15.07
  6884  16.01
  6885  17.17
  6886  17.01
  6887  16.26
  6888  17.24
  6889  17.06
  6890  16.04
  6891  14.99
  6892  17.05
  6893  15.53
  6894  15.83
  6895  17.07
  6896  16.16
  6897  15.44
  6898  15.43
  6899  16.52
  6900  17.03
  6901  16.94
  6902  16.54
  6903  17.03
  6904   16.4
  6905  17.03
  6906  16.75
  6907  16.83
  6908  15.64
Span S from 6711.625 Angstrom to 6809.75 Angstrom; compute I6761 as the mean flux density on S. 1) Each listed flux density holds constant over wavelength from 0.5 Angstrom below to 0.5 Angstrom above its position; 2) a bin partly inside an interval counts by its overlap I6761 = 16.4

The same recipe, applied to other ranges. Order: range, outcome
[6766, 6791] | 16.3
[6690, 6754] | 16.5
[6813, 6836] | 16.3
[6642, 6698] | 16.6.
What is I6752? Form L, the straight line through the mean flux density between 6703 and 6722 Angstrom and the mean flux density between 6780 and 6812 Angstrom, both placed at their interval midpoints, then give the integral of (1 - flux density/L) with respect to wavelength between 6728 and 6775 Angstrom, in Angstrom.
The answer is 0.10 Angstrom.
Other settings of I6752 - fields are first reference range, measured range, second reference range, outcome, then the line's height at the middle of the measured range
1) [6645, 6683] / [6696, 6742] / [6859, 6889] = 0.1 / 16.5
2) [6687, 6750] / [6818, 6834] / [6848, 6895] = 0.0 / 16.3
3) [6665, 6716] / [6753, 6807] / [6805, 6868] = -0.3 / 16.3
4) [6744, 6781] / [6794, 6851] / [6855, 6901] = 0.4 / 16.4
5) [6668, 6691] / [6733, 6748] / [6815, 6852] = -0.2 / 16.4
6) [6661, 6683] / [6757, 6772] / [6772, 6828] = 0.1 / 16.4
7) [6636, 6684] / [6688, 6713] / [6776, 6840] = -0.2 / 16.5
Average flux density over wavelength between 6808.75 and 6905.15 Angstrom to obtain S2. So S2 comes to 16.2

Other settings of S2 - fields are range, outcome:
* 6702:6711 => 16.9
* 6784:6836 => 16.3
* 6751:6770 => 16.3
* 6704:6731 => 16.6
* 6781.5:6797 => 16.3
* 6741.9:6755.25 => 16.6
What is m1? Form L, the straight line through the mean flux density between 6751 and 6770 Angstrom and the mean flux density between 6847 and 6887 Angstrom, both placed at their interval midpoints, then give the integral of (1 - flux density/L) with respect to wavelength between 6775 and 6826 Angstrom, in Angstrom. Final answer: -0.47 Angstrom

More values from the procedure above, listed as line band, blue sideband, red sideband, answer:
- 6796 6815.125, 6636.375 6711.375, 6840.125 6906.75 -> -0.1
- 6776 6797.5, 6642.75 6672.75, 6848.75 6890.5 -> 0.0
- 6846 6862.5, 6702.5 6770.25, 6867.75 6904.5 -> 0.2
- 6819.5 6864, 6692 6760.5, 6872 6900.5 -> 0.5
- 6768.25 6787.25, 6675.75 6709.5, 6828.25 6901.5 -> 0.1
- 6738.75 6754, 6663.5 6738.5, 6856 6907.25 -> -0.1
